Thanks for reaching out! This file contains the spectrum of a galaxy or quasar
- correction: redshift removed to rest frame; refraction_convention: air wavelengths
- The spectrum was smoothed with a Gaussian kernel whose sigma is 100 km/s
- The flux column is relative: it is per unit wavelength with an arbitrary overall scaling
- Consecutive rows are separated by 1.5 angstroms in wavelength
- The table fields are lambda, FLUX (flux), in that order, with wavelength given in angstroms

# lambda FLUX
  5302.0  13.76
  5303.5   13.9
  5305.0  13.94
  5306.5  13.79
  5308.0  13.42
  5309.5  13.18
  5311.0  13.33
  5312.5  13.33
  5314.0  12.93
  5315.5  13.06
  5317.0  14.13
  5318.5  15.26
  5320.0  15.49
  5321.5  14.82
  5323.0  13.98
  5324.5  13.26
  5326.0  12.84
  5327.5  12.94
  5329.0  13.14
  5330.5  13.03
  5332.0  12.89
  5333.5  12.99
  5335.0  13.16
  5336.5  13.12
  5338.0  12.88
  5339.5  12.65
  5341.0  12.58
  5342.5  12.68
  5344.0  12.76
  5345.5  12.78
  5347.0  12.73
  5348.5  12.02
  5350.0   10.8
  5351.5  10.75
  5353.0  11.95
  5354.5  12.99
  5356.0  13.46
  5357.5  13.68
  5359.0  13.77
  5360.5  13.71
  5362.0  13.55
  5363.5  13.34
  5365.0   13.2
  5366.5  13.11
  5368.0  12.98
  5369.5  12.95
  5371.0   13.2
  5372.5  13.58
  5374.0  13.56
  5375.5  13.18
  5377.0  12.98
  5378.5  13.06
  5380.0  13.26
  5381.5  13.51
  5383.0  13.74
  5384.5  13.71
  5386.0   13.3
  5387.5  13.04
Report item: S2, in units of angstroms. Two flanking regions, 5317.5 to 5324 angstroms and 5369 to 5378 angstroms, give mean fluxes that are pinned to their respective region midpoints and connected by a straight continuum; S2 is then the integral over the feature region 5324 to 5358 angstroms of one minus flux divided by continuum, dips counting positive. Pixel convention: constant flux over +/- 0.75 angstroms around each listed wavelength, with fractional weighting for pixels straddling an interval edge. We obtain 3.6 angstroms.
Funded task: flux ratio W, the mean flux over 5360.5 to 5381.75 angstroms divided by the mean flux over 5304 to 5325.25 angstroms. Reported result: 0.96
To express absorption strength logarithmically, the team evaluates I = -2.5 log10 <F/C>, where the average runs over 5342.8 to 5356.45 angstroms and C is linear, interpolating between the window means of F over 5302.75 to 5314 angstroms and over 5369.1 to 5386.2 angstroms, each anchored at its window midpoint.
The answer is 0.10 mag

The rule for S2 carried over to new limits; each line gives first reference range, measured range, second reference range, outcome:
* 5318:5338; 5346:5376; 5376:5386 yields 1.15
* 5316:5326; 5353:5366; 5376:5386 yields 0.32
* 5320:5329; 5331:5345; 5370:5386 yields 0.77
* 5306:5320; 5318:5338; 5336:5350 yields -0.63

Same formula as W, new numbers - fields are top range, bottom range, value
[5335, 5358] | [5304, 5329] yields 0.91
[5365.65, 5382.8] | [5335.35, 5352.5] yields 1.07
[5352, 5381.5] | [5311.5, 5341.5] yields 0.98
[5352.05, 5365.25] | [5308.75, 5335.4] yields 0.98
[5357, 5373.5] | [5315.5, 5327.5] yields 0.95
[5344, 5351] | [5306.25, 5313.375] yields 0.91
